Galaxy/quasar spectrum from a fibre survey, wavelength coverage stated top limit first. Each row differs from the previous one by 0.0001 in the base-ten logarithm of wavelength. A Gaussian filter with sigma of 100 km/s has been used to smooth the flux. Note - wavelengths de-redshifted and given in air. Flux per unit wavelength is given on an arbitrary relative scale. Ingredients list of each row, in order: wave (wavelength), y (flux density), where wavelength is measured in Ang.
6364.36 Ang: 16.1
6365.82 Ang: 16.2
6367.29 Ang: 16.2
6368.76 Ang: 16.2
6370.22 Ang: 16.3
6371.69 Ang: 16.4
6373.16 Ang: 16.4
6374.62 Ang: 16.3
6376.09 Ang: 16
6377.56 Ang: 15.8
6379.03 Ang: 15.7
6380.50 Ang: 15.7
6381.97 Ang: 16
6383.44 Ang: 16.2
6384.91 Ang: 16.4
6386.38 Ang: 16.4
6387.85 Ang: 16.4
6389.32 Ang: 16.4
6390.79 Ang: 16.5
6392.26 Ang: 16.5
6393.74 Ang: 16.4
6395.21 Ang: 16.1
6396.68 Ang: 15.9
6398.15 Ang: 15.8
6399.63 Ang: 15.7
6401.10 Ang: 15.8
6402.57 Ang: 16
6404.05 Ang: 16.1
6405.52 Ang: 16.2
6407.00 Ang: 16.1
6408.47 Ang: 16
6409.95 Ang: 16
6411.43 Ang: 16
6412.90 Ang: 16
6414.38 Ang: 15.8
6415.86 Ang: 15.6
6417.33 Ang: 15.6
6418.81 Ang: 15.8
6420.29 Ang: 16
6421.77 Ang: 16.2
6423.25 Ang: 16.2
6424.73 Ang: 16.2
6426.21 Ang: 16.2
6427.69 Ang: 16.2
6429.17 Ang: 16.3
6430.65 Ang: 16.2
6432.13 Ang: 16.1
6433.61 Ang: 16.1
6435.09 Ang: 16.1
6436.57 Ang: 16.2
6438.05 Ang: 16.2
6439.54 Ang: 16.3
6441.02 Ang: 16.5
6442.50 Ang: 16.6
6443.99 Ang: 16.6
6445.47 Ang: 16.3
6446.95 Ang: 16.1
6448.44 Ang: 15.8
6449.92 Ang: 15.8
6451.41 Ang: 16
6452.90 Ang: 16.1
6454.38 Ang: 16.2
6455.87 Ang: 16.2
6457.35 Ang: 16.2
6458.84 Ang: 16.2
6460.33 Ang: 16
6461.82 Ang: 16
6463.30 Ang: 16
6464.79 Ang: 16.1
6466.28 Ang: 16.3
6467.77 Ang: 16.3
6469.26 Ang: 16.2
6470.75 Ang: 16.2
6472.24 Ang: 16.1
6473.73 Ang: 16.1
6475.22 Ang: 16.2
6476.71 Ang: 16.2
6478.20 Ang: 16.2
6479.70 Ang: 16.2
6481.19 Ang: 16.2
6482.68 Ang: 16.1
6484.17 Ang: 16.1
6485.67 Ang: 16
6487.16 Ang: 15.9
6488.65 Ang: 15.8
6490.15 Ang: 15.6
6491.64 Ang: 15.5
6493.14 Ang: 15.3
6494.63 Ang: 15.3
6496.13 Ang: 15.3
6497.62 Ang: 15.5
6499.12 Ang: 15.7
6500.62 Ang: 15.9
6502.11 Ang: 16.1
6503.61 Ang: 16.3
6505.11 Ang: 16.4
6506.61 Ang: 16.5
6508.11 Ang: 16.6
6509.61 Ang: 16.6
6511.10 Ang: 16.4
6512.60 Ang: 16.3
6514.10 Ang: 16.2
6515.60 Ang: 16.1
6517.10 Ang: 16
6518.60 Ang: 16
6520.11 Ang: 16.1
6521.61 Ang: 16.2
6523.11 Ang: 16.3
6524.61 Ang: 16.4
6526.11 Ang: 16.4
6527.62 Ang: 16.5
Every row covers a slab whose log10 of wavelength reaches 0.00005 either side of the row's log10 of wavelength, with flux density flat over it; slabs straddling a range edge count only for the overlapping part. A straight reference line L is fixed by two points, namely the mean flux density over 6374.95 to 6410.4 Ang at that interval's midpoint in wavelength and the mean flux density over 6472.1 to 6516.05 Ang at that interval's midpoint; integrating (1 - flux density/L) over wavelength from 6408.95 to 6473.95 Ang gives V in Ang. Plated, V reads -0.2 Ang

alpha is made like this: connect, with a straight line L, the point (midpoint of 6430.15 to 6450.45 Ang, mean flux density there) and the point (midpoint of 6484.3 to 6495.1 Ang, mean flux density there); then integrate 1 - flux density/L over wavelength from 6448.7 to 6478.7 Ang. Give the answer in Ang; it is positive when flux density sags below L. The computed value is -0.32 Ang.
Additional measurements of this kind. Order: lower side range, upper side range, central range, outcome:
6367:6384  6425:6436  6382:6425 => 0.17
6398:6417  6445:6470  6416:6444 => -0.28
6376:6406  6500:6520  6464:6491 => 0.19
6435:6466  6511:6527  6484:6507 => 0.55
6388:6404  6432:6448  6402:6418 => 0.22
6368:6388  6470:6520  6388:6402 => 0.00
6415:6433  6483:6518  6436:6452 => -0.19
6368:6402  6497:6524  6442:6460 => 0.00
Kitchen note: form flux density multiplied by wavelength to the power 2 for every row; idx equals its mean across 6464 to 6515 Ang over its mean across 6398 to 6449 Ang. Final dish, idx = 1.0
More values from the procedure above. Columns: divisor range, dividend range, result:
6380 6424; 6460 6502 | 1.02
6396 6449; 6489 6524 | 1.02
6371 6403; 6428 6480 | 1.02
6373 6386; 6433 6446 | 1.04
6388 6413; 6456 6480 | 1.02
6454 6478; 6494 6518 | 1.01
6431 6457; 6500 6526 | 1.03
